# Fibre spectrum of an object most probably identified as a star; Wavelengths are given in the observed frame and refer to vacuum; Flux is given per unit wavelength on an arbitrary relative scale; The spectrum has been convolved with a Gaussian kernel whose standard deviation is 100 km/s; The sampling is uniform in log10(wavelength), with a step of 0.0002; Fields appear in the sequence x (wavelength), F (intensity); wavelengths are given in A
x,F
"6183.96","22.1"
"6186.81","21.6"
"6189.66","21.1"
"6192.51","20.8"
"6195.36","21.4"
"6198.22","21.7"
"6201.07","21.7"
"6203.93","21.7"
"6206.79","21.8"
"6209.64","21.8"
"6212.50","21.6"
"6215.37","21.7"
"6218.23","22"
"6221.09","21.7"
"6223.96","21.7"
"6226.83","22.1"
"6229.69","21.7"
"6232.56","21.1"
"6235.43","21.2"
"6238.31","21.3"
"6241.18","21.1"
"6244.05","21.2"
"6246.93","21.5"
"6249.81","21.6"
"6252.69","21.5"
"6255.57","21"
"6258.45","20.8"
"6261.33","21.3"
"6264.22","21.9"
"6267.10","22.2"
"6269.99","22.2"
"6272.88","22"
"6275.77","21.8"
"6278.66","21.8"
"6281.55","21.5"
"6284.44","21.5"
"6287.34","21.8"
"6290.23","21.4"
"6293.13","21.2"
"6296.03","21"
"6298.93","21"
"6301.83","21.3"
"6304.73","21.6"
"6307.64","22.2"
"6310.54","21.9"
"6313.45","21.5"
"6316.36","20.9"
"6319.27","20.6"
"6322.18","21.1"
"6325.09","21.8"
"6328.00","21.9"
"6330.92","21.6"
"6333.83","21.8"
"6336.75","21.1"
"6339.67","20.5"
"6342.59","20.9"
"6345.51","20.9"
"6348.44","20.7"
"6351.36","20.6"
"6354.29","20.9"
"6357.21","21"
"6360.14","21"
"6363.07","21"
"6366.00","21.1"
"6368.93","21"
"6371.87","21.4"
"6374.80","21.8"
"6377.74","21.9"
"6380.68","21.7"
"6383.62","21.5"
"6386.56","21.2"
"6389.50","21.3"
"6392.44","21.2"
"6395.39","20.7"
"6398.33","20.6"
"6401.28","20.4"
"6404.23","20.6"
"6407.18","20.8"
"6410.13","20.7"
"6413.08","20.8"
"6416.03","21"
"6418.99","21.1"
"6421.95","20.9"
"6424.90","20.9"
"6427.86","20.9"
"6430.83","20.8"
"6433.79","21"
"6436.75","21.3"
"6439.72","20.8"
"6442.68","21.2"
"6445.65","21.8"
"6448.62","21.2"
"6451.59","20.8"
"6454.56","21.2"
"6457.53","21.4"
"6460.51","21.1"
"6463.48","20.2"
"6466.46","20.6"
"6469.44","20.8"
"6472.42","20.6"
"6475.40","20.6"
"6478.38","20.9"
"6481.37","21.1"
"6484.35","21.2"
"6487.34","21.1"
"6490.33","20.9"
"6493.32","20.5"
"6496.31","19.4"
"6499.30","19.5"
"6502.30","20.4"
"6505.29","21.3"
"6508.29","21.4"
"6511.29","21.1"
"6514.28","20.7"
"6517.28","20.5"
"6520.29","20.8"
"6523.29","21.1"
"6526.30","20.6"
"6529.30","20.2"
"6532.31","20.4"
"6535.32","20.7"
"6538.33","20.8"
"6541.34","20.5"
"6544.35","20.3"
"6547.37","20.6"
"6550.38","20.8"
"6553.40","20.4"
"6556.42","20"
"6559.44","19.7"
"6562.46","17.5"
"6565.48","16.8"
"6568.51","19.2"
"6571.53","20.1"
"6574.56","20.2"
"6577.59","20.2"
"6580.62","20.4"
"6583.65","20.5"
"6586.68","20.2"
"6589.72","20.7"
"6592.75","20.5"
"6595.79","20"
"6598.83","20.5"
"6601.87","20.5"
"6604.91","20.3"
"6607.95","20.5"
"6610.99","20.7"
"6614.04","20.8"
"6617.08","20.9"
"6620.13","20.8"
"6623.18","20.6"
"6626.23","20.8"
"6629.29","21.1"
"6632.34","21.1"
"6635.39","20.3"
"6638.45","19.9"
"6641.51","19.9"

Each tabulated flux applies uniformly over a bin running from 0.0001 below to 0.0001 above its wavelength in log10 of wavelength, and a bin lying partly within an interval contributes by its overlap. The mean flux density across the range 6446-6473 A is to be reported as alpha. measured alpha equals 20.9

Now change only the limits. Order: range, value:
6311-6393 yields 21.2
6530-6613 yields 20.1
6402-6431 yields 20.8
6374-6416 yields 21.1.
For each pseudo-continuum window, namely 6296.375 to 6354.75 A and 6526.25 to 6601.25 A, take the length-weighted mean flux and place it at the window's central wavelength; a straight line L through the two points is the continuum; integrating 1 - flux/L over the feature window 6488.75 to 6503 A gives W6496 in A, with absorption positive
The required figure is 0.2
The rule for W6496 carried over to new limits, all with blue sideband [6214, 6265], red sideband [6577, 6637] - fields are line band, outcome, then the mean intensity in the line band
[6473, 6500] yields 0.3 A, 20.6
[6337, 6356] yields 0.4 A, 20.8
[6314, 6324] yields 0.1 A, 21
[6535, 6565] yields 1.0 A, 20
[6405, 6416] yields 0.1 A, 20.8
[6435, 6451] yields -0.2 A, 21.2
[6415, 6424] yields 0.0 A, 21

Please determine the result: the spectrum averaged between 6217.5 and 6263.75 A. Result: 21.4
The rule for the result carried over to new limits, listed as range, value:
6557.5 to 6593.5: 19.7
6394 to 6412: 20.6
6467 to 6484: 20.8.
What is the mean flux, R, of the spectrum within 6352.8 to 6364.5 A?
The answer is 21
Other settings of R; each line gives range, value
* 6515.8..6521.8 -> 20.6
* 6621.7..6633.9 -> 20.9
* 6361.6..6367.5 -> 21.1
